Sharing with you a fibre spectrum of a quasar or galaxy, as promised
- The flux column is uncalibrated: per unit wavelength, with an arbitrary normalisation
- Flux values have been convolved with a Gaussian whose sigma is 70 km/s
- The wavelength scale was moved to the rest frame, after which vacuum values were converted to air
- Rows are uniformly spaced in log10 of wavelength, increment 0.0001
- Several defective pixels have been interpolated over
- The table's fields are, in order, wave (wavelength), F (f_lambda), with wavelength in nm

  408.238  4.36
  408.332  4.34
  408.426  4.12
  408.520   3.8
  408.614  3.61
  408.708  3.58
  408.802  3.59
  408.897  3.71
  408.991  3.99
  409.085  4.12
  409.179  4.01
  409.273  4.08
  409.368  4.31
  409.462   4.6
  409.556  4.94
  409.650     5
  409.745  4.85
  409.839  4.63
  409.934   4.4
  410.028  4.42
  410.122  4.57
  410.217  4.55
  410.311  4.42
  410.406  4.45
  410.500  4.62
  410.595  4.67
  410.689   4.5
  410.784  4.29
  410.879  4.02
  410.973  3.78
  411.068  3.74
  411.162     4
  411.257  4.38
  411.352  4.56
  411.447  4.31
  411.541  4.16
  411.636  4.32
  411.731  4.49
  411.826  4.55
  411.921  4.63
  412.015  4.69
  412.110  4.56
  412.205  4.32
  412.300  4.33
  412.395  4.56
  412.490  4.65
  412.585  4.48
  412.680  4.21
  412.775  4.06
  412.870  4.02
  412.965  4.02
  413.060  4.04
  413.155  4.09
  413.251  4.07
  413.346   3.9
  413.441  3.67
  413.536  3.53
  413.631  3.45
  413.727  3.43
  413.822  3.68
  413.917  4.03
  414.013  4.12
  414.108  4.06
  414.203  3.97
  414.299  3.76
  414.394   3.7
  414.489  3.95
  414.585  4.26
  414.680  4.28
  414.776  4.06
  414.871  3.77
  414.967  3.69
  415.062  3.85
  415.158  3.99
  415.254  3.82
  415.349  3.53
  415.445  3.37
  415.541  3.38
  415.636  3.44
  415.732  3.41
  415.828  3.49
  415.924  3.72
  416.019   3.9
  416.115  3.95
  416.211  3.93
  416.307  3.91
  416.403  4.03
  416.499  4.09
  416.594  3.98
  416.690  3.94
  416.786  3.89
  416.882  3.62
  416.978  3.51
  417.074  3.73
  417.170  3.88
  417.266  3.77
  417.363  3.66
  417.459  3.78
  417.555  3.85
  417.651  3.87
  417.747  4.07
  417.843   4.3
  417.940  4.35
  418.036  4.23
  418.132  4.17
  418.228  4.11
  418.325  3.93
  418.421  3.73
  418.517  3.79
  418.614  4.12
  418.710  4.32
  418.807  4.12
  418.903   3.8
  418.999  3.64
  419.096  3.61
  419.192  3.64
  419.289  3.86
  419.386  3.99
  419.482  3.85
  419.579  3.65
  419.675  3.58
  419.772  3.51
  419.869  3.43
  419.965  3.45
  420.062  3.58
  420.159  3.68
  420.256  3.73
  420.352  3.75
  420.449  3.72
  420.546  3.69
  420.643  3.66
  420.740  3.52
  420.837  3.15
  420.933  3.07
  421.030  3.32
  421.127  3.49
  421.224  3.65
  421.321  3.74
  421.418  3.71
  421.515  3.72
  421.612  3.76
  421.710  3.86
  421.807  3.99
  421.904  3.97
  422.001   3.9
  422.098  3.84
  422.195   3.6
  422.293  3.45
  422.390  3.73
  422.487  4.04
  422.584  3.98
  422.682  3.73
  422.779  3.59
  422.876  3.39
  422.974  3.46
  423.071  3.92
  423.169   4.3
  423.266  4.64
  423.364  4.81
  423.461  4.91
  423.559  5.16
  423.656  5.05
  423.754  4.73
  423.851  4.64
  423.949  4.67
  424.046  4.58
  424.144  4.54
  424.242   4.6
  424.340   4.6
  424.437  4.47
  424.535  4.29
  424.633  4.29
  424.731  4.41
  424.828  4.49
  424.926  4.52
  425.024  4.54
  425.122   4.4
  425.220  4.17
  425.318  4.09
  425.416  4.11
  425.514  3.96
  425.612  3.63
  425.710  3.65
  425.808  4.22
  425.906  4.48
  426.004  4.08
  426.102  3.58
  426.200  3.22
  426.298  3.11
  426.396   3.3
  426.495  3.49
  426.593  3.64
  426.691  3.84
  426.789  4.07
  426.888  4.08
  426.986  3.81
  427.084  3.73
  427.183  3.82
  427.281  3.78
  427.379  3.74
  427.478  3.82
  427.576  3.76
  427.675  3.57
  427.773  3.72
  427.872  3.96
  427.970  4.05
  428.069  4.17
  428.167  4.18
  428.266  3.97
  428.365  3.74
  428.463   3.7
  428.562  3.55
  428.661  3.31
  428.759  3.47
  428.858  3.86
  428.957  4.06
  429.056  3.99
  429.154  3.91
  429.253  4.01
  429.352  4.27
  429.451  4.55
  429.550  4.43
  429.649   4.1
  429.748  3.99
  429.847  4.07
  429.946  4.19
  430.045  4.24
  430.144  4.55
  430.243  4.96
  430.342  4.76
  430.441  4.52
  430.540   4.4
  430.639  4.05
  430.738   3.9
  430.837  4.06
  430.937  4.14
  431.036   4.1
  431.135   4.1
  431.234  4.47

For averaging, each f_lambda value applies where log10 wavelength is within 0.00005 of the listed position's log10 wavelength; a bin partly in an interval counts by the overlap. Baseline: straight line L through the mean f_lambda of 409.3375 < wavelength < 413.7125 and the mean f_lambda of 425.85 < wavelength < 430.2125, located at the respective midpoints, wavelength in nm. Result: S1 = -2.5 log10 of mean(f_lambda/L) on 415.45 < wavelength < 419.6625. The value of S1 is 0.083 mag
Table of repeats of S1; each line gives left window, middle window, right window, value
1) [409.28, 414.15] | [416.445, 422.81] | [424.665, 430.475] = 0.10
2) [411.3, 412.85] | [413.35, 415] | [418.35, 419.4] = 0.11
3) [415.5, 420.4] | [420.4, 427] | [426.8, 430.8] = -0.02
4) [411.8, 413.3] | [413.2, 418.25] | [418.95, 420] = 0.05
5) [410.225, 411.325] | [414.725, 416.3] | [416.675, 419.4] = 0.09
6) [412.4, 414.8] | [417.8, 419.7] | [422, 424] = 0.04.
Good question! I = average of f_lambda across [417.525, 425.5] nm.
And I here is 3.99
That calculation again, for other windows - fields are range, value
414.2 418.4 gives 3.86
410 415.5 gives 4.12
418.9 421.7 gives 3.62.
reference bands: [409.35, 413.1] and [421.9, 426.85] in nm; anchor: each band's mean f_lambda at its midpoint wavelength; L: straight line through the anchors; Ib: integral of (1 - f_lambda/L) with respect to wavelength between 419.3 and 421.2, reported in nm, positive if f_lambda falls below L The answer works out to 0.28 nm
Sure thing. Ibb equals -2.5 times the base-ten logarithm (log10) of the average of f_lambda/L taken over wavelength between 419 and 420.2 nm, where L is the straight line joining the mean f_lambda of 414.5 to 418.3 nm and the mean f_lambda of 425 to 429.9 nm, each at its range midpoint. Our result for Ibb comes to 0.06 mag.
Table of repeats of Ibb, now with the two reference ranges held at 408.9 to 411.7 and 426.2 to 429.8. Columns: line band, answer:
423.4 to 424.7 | -0.18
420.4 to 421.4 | 0.16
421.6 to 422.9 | 0.06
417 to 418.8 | 0.04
